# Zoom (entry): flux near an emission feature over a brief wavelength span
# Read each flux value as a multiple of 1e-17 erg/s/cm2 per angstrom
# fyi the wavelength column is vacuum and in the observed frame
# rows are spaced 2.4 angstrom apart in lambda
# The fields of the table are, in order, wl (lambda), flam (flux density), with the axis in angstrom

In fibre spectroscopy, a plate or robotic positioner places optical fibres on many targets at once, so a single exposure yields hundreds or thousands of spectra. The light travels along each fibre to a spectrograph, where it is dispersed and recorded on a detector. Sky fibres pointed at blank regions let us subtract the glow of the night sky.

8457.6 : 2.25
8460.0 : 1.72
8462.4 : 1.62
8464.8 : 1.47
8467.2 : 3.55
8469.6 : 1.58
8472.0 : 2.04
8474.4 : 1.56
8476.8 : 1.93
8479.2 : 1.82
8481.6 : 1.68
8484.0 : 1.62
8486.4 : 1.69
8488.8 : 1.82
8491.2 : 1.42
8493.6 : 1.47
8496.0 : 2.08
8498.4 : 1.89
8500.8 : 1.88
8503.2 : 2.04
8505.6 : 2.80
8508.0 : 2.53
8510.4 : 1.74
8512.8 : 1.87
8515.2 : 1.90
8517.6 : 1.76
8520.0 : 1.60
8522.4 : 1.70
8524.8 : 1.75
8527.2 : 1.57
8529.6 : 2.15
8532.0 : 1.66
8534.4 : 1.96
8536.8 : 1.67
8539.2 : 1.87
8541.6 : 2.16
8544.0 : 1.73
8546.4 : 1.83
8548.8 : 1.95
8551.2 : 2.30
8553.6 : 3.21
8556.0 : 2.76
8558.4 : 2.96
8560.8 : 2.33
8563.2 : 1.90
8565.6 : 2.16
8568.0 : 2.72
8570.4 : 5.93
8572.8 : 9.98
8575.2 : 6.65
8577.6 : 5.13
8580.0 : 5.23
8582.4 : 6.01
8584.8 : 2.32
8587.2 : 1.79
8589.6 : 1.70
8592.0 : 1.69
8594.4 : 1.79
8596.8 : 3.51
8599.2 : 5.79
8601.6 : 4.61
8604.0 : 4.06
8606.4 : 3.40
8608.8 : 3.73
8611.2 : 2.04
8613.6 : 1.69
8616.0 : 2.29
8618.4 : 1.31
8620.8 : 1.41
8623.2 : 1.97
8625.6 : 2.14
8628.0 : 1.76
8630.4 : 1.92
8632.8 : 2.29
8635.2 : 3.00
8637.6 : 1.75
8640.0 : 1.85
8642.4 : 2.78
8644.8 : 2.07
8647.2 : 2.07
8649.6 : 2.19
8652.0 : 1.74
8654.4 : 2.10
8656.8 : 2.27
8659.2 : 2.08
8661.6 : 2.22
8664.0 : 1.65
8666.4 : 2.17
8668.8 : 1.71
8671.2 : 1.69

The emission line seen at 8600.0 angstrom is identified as [N II] 6583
